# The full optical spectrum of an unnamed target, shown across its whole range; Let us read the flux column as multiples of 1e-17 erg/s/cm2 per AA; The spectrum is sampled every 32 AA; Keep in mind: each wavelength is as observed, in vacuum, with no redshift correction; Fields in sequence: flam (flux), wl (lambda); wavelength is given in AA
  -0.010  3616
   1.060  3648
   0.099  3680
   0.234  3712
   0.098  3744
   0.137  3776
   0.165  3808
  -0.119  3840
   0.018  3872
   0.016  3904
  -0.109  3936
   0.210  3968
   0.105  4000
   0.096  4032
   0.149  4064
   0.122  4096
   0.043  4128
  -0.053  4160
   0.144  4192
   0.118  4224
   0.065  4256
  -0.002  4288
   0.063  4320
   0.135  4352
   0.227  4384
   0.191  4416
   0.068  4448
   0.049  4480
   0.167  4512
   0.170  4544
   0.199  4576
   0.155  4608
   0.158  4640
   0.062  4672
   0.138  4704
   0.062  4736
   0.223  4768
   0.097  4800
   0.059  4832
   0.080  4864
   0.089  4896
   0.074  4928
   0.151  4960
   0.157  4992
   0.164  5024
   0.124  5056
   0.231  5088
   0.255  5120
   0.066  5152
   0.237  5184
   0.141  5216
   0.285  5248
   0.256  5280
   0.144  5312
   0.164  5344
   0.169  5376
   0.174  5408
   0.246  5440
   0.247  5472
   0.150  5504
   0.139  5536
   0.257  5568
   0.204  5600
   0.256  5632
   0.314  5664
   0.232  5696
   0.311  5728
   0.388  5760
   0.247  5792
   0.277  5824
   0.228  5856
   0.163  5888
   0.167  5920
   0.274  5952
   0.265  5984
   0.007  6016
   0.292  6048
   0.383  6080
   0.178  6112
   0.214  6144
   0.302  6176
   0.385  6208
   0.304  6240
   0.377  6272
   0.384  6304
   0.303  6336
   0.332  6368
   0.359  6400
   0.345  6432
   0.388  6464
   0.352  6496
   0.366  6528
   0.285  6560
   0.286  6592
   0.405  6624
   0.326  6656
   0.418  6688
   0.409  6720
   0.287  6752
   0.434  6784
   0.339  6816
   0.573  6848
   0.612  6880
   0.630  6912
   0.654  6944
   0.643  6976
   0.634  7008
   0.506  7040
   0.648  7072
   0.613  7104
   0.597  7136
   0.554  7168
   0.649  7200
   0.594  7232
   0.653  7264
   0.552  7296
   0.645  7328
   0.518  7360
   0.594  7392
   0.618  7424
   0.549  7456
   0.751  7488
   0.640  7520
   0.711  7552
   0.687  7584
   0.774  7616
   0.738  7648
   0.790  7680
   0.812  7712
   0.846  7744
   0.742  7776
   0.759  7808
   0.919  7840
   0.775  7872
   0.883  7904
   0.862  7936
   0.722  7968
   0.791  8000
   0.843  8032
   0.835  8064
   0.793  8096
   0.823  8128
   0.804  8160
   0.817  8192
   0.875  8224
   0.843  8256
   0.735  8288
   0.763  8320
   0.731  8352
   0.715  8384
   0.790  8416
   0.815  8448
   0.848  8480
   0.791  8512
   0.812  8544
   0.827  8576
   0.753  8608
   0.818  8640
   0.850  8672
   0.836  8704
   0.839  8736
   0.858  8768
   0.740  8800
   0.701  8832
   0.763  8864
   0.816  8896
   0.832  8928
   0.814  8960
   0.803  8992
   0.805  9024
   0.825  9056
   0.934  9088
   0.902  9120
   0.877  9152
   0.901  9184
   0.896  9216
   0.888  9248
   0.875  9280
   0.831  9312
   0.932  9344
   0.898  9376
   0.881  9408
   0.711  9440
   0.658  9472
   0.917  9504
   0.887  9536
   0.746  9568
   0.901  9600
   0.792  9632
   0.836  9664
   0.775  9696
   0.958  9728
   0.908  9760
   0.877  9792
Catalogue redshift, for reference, 0.71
